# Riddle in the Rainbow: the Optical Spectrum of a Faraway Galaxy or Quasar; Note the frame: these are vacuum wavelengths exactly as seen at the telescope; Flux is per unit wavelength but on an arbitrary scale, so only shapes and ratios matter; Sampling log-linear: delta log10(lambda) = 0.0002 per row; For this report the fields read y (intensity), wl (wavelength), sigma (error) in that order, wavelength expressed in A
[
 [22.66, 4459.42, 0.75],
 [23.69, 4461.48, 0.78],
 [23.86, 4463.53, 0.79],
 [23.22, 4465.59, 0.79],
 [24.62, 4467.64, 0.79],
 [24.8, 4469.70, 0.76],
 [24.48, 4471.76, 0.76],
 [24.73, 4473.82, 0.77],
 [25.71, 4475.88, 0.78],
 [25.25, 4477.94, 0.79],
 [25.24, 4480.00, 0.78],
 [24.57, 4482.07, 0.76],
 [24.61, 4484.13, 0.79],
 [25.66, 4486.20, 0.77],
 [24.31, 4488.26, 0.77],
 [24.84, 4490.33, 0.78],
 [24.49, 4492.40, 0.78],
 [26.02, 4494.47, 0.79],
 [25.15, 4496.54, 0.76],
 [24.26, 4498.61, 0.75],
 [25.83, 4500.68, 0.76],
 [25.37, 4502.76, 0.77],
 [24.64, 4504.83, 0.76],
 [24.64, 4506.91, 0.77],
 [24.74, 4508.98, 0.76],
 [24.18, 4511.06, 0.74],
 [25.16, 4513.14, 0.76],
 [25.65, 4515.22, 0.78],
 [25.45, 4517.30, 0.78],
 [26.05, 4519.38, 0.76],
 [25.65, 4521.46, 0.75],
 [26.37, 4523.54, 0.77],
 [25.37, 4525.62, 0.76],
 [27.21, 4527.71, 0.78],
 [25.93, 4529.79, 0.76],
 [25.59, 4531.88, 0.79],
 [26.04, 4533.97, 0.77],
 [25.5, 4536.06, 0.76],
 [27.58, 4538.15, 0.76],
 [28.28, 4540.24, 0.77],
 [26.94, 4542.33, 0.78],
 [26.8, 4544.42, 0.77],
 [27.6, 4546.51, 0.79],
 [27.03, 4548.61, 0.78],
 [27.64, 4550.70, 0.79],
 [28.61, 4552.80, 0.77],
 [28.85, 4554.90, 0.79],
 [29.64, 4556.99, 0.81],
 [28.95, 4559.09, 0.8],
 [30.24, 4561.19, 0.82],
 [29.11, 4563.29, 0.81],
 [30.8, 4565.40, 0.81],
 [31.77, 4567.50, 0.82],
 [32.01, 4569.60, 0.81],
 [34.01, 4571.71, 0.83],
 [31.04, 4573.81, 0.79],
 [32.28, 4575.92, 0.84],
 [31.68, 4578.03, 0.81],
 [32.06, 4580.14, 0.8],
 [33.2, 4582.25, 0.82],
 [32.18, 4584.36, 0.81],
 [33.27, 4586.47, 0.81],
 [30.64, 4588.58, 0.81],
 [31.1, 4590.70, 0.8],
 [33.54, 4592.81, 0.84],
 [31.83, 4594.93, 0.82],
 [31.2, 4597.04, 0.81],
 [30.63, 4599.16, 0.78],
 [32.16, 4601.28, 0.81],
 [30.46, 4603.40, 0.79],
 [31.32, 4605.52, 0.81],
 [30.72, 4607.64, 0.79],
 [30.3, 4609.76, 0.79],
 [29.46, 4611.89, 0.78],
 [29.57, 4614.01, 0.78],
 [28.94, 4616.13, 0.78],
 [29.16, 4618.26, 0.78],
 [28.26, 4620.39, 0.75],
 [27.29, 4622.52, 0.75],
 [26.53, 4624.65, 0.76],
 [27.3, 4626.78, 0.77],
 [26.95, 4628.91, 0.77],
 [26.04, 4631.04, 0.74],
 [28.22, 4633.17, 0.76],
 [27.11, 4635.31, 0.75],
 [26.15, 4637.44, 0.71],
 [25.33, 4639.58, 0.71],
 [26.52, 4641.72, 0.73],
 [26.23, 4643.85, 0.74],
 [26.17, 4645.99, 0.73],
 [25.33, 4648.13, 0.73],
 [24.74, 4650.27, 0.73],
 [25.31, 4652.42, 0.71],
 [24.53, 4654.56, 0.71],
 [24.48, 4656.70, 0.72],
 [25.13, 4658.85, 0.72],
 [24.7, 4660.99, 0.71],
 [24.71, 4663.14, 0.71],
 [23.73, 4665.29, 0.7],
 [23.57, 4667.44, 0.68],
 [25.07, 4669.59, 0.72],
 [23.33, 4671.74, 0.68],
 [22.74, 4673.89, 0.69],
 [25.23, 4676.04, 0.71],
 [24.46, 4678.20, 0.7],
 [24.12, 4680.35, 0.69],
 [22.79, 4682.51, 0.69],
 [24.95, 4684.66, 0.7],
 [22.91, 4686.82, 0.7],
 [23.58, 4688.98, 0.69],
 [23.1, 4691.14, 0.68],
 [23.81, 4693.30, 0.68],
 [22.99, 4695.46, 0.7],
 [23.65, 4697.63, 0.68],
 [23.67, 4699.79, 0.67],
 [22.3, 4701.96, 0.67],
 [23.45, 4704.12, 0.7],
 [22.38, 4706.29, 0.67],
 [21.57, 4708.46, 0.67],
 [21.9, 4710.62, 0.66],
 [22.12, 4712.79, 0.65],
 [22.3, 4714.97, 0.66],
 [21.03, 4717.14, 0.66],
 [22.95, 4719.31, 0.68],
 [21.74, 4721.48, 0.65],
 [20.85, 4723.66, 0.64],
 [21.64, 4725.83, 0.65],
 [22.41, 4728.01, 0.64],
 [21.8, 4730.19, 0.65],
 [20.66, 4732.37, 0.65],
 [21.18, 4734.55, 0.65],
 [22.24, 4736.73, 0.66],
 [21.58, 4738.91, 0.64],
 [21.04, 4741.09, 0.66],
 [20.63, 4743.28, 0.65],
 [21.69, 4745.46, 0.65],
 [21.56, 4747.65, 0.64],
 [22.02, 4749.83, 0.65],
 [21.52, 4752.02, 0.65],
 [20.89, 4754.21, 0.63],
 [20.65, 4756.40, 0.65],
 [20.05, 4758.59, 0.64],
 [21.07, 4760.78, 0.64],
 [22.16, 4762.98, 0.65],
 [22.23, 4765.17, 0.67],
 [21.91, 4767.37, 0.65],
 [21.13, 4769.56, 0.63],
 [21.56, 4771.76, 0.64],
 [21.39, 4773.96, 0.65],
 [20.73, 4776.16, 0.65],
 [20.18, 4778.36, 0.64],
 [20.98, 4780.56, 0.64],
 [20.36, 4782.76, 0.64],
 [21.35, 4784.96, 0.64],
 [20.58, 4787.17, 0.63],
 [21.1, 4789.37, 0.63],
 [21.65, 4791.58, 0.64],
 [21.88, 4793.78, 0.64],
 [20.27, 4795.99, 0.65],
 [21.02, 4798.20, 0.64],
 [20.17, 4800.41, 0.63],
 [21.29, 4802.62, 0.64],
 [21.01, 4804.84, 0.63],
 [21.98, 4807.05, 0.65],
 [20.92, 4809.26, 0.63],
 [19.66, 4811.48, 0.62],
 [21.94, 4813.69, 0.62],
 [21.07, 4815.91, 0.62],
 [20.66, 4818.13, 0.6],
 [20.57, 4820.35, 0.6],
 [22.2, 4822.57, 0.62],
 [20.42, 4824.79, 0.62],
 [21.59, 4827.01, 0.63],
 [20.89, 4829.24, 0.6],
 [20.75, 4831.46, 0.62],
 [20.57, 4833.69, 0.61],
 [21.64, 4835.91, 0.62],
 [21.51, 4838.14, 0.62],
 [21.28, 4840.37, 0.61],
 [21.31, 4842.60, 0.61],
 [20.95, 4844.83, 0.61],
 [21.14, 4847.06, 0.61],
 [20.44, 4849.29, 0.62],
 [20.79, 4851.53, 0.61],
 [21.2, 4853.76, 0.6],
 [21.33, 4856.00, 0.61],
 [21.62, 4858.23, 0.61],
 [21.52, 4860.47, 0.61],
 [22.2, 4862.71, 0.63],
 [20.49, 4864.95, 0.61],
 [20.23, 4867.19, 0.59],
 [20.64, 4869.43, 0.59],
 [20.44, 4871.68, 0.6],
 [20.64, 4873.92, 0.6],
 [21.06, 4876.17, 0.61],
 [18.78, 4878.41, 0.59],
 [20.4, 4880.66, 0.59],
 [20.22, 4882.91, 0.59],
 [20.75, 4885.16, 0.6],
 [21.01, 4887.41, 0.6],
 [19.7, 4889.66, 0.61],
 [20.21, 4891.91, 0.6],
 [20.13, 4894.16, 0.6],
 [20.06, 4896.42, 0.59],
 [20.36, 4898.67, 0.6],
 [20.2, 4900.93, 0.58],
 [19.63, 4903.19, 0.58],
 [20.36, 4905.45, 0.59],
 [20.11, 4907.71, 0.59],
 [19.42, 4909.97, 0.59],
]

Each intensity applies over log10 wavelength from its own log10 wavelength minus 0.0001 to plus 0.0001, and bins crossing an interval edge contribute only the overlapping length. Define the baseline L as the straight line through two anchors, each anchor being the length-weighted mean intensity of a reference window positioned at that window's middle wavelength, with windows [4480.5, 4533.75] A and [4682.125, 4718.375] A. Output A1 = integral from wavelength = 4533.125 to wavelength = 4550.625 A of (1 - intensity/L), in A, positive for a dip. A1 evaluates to -1.5 A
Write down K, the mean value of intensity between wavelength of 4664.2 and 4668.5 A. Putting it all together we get 23.6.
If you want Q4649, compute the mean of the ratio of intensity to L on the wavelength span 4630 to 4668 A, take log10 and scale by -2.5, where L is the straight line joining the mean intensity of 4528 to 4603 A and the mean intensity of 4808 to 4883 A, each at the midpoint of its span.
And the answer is 0.07 mag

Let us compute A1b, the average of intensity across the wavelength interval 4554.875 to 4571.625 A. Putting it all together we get 30.5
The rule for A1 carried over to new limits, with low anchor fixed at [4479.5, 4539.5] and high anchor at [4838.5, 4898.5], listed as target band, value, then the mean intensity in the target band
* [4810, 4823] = 0.27 A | 20.9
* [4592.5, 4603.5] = -3.34 A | 31.6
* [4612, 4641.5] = -4.47 A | 27.5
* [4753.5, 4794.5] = 1.50 A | 21.1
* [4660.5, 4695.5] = -1.03 A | 23.9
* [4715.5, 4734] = 0.78 A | 21.6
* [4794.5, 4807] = 0.41 A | 20.9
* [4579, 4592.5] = -4.29 A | 32.2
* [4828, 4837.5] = 0.08 A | 21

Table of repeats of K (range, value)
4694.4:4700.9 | 23.4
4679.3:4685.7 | 24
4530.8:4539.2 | 26.2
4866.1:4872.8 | 20.4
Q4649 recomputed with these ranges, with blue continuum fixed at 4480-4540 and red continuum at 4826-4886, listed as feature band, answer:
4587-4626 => -0.242 mag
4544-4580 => -0.209 mag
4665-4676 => -0.024 mag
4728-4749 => 0.049 mag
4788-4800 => 0.030 mag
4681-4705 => -0.017 mag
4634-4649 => -0.107 mag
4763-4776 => 0.021 mag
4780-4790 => 0.049 mag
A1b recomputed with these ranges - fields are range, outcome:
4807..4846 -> 21.1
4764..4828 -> 21.1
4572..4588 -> 32.3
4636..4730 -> 23.7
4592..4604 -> 31.6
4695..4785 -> 21.6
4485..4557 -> 26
